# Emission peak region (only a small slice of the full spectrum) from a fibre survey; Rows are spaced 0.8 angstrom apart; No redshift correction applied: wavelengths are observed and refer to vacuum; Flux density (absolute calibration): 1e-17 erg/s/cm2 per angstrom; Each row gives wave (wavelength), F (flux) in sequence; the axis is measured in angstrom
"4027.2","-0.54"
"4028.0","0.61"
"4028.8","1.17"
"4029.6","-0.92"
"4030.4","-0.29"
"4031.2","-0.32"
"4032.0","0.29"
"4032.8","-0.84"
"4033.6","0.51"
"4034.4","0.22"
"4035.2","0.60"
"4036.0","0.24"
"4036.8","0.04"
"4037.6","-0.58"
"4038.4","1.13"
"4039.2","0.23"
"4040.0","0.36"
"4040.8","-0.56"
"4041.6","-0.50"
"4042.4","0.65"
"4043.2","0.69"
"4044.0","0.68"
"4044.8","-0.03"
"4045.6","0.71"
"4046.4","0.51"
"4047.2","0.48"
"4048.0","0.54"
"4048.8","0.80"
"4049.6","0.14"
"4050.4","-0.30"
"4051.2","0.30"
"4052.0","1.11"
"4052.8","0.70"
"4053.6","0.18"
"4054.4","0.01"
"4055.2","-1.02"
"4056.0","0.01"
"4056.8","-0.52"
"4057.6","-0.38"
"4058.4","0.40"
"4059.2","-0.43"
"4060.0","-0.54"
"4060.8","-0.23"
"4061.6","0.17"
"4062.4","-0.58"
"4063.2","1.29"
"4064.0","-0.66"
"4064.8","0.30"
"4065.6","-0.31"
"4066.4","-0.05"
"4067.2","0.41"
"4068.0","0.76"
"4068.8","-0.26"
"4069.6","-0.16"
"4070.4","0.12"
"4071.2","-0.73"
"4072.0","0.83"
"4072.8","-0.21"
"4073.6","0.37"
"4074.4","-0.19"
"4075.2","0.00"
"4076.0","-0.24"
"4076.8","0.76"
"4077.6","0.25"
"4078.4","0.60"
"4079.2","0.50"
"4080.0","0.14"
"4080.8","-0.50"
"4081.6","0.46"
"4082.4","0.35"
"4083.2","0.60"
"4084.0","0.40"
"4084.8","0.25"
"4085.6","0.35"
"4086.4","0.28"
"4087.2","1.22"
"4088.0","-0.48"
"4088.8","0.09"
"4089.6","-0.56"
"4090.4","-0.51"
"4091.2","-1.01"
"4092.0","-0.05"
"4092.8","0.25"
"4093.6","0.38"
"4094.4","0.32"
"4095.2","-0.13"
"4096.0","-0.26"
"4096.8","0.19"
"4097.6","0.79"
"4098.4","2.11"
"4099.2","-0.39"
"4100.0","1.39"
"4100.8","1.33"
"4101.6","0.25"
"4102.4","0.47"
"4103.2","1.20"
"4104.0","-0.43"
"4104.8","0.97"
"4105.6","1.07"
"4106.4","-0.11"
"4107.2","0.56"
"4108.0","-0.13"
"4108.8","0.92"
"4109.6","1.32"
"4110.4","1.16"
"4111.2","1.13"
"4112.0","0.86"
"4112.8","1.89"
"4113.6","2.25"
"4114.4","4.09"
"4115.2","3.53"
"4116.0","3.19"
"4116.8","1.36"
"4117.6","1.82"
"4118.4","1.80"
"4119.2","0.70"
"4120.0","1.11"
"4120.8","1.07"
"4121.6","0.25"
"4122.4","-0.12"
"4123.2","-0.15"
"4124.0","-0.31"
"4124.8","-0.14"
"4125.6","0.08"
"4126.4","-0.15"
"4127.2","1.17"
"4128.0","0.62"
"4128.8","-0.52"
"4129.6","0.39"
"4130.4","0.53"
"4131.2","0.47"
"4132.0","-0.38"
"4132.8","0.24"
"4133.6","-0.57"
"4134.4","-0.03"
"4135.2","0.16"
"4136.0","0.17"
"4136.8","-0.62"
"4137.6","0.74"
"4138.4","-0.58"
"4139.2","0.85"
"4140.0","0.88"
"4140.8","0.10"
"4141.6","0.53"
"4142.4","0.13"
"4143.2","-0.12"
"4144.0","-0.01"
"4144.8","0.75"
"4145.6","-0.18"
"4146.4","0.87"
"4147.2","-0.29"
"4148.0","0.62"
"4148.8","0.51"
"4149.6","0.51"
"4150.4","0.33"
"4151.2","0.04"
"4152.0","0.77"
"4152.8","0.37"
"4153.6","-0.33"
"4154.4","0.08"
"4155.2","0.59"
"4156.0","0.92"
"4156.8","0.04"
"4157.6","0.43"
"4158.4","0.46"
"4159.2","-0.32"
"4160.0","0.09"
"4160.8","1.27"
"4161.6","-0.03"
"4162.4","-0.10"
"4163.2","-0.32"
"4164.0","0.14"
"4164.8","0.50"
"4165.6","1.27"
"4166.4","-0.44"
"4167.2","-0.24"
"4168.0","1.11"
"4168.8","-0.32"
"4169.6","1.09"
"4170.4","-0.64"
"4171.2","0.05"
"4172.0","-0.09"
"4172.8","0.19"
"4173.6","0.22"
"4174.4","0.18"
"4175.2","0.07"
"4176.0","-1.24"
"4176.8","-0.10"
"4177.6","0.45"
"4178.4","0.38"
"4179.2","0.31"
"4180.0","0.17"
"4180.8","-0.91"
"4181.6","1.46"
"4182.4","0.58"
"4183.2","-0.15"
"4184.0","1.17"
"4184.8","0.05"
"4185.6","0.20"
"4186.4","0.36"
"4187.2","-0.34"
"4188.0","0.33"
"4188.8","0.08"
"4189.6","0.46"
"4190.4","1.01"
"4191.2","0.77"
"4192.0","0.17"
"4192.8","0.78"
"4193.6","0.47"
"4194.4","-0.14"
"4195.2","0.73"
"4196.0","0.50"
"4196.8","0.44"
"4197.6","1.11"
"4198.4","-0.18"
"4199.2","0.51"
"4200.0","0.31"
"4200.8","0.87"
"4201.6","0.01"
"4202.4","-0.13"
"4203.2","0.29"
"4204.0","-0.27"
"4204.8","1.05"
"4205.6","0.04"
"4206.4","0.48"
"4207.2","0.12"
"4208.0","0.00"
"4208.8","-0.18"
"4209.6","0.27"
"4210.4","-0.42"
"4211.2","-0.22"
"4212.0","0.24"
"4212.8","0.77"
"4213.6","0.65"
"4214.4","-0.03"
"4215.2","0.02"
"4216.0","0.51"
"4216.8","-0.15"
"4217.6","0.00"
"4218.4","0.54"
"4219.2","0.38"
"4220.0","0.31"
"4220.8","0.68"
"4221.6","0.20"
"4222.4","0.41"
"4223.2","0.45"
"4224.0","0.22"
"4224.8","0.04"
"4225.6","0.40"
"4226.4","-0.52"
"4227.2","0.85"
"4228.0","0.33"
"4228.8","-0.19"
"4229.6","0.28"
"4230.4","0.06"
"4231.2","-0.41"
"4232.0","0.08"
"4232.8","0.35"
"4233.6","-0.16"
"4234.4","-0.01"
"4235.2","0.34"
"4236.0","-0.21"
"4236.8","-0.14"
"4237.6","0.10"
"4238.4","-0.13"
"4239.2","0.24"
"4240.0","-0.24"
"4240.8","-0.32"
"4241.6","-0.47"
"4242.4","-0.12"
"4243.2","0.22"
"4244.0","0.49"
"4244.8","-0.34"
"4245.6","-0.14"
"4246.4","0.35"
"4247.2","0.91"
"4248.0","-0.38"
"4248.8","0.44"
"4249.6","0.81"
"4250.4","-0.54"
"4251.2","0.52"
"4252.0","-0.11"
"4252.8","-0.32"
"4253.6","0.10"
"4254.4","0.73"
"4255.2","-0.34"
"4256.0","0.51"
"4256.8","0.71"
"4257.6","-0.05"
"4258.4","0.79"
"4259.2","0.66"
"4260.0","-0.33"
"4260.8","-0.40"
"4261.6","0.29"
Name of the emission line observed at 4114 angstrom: Ly-alpha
